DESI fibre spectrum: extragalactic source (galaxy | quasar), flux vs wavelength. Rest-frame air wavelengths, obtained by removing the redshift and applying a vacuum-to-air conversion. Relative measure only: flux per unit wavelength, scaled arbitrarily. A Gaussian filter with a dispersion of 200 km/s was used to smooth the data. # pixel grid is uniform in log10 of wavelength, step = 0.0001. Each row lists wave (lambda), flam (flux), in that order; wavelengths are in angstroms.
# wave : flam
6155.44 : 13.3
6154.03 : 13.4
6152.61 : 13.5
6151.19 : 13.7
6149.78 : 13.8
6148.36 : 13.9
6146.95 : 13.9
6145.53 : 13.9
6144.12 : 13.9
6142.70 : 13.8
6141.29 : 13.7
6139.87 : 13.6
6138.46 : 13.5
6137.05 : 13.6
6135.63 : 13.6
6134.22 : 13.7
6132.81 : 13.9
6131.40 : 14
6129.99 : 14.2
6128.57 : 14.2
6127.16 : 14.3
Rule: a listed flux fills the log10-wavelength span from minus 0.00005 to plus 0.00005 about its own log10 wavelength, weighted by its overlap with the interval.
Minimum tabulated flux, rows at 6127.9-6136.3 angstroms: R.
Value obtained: 13.6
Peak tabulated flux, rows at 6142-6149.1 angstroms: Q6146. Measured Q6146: 13.9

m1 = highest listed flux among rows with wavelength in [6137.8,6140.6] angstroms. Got 13.6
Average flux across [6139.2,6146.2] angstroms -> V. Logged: 13.8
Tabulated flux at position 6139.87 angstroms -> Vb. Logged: 13.6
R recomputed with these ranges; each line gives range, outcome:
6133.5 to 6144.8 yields 13.5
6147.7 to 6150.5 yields 13.8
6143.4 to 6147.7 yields 13.9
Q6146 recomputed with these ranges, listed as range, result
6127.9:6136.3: 14.2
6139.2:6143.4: 13.8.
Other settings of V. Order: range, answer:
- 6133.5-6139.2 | 13.6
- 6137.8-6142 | 13.6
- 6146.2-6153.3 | 13.8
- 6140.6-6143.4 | 13.8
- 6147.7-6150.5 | 13.9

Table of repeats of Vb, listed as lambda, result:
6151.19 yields 13.7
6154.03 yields 13.4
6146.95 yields 13.9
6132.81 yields 13.9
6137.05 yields 13.6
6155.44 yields 13.3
